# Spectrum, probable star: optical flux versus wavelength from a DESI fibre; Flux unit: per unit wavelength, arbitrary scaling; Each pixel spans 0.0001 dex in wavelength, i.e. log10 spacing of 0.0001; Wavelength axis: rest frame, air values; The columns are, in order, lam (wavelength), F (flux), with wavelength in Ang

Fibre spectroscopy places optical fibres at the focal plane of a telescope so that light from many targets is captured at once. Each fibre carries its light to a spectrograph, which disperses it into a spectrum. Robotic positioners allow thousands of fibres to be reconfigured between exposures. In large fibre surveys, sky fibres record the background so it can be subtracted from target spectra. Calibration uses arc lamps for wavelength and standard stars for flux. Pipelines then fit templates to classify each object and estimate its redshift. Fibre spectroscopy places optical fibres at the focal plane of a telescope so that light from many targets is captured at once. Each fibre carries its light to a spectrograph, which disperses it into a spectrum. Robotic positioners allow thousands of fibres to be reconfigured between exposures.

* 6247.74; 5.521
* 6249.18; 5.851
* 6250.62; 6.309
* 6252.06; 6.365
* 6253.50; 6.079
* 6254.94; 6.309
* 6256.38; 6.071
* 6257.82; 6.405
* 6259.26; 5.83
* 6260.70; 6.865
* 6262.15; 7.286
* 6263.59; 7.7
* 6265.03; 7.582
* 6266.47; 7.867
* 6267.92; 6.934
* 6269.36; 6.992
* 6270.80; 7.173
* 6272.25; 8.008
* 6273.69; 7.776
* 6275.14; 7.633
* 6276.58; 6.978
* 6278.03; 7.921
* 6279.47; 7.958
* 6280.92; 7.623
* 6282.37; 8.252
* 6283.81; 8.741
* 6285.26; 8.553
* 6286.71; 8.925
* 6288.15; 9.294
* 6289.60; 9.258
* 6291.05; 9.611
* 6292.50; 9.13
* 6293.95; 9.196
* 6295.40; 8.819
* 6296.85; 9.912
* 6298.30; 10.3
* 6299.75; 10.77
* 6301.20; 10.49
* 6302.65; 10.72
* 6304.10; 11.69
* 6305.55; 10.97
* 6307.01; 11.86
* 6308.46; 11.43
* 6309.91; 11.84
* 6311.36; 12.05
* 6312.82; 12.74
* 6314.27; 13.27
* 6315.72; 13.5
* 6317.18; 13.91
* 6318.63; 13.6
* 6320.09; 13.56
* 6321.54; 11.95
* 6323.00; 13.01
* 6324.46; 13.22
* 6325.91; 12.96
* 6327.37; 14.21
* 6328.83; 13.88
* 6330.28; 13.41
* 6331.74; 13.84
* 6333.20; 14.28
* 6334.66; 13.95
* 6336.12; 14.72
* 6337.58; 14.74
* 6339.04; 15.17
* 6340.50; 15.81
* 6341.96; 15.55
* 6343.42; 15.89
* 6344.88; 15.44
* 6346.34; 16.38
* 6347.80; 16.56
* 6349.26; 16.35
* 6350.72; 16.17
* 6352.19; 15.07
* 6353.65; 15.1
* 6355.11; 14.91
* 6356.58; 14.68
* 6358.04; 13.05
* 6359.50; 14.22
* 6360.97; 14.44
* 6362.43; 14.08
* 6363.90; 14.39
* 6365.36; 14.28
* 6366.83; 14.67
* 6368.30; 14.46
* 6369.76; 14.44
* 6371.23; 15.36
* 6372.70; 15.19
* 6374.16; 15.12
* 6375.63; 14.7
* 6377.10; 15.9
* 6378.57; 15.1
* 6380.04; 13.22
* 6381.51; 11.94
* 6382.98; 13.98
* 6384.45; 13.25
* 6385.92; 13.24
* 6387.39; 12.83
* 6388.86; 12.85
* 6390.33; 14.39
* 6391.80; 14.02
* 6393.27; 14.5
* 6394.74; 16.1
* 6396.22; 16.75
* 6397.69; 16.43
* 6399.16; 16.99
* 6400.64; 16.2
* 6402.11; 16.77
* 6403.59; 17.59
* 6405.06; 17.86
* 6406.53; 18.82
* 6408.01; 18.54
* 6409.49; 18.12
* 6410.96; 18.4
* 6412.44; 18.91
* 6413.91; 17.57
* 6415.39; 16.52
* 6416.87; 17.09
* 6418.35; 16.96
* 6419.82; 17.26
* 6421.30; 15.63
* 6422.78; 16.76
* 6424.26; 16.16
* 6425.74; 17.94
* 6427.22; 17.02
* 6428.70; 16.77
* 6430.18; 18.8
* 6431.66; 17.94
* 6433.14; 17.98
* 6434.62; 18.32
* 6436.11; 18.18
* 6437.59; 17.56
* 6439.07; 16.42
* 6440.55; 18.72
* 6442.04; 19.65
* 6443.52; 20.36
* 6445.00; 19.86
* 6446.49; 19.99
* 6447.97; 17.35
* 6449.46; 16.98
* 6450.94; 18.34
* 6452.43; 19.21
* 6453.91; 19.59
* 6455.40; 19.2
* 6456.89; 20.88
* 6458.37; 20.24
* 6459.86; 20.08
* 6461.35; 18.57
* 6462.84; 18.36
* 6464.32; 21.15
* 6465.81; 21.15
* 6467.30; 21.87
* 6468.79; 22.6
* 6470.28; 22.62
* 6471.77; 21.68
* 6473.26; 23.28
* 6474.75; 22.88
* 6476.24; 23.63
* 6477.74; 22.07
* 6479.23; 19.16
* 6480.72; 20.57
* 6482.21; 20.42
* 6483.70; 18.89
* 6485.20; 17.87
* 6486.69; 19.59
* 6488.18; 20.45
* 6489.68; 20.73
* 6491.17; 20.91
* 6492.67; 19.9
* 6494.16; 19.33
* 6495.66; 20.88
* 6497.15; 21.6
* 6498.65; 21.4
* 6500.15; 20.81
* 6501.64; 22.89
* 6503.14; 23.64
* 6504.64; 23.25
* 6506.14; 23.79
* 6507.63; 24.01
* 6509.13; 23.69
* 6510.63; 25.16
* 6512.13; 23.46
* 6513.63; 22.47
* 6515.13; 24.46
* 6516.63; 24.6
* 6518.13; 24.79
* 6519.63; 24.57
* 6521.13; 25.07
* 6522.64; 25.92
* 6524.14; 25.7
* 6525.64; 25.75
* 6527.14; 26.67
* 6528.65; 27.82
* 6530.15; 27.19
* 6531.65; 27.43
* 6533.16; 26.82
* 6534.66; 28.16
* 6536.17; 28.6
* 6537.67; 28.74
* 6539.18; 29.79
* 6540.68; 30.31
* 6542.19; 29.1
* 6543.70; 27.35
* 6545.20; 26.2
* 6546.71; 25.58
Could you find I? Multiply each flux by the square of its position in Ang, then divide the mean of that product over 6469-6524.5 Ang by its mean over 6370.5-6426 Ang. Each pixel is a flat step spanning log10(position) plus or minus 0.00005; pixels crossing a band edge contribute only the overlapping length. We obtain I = 1.4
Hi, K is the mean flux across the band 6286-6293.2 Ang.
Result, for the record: 9.25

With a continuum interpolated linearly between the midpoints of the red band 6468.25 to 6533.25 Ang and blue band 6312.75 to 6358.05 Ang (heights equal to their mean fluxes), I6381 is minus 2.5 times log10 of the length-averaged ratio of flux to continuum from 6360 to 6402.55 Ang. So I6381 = 0.15 mag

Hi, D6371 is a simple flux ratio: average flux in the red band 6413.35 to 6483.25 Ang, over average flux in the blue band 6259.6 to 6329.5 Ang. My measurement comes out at 1.91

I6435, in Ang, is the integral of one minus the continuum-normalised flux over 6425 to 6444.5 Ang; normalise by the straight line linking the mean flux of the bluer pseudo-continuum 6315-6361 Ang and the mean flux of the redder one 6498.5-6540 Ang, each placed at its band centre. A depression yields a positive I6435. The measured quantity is 2.0 Ang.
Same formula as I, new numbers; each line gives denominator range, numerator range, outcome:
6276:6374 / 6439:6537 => 1.83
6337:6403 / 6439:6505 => 1.42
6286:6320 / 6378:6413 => 1.46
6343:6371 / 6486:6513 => 1.53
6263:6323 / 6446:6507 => 2.22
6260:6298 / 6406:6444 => 2.27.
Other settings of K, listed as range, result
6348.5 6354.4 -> 15.7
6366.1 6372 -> 14.7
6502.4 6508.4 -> 23.7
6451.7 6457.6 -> 19.7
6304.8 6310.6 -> 11.5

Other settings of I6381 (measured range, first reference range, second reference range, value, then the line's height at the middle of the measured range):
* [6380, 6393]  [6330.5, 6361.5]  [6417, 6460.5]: 0.226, 16.4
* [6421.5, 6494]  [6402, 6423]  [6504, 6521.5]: 0.053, 20.5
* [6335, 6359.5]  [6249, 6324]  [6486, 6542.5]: -0.153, 13.3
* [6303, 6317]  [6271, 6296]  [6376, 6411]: -0.199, 10.1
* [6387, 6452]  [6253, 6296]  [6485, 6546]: 0.034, 17.8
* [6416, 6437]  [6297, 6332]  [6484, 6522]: 0.060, 18.3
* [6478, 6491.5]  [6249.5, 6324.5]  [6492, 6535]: 0.122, 22.3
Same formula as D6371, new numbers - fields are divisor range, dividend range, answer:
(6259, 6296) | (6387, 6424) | 2.07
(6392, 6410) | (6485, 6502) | 1.21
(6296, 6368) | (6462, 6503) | 1.54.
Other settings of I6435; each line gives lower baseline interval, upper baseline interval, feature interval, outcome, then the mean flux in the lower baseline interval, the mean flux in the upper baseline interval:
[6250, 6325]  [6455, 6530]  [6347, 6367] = -1.7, 9.35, 22.3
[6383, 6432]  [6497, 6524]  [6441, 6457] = 0.2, 16.5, 23.7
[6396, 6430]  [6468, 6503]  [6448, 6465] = 0.3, 17.3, 21.1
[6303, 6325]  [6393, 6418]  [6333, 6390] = 1.0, 12.5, 17.3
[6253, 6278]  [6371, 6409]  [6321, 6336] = -3.1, 7.06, 15.3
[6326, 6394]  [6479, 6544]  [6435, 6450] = 0.9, 14.5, 24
